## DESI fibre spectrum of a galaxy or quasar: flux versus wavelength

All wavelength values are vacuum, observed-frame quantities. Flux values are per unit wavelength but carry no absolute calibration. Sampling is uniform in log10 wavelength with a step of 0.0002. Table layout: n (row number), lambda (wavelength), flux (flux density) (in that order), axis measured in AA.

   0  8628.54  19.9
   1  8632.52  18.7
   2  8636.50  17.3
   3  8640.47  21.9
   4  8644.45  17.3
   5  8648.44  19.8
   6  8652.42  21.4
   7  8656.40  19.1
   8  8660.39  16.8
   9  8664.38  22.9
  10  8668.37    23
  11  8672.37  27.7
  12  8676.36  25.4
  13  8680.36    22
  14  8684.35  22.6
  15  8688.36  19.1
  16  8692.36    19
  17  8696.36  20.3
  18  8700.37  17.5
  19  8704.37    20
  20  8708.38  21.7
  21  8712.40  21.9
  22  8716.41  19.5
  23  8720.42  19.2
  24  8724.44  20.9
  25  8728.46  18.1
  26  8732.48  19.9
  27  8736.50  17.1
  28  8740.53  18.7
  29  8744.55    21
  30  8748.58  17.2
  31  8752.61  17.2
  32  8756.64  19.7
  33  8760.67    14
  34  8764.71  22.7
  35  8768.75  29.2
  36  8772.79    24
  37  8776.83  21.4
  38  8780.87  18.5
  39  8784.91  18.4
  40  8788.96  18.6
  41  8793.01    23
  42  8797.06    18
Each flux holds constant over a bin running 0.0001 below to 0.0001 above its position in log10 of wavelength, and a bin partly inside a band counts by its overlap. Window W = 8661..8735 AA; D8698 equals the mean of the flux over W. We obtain 21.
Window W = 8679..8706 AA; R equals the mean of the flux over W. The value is 20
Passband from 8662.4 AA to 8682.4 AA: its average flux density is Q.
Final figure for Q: 24.2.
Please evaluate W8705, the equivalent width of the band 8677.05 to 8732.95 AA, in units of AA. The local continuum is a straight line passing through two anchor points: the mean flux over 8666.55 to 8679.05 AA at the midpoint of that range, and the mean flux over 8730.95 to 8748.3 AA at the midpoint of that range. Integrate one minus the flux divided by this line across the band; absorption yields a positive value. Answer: 4.8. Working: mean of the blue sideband 25.2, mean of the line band 20.2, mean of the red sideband 19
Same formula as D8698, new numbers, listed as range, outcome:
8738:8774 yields 20.3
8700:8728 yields 20.1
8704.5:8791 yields 19.9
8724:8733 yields 19.4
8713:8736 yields 19.5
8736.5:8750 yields 18.8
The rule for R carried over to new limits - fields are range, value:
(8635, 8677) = 21.1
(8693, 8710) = 19.8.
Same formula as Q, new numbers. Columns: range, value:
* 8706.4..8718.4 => 21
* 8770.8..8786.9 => 20.6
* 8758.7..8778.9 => 22.3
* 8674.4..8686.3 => 23.3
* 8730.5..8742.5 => 18.6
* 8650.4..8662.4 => 19.1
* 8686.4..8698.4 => 19.5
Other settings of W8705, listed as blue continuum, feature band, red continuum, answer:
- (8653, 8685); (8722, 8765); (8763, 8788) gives 7.03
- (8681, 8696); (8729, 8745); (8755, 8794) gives 1.39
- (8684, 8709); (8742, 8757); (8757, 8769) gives 1.28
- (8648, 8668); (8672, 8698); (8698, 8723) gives -2.40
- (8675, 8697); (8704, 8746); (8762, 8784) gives 4.07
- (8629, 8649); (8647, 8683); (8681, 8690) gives -3.31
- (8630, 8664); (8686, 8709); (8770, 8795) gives 0.39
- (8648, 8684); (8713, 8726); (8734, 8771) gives 0.36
